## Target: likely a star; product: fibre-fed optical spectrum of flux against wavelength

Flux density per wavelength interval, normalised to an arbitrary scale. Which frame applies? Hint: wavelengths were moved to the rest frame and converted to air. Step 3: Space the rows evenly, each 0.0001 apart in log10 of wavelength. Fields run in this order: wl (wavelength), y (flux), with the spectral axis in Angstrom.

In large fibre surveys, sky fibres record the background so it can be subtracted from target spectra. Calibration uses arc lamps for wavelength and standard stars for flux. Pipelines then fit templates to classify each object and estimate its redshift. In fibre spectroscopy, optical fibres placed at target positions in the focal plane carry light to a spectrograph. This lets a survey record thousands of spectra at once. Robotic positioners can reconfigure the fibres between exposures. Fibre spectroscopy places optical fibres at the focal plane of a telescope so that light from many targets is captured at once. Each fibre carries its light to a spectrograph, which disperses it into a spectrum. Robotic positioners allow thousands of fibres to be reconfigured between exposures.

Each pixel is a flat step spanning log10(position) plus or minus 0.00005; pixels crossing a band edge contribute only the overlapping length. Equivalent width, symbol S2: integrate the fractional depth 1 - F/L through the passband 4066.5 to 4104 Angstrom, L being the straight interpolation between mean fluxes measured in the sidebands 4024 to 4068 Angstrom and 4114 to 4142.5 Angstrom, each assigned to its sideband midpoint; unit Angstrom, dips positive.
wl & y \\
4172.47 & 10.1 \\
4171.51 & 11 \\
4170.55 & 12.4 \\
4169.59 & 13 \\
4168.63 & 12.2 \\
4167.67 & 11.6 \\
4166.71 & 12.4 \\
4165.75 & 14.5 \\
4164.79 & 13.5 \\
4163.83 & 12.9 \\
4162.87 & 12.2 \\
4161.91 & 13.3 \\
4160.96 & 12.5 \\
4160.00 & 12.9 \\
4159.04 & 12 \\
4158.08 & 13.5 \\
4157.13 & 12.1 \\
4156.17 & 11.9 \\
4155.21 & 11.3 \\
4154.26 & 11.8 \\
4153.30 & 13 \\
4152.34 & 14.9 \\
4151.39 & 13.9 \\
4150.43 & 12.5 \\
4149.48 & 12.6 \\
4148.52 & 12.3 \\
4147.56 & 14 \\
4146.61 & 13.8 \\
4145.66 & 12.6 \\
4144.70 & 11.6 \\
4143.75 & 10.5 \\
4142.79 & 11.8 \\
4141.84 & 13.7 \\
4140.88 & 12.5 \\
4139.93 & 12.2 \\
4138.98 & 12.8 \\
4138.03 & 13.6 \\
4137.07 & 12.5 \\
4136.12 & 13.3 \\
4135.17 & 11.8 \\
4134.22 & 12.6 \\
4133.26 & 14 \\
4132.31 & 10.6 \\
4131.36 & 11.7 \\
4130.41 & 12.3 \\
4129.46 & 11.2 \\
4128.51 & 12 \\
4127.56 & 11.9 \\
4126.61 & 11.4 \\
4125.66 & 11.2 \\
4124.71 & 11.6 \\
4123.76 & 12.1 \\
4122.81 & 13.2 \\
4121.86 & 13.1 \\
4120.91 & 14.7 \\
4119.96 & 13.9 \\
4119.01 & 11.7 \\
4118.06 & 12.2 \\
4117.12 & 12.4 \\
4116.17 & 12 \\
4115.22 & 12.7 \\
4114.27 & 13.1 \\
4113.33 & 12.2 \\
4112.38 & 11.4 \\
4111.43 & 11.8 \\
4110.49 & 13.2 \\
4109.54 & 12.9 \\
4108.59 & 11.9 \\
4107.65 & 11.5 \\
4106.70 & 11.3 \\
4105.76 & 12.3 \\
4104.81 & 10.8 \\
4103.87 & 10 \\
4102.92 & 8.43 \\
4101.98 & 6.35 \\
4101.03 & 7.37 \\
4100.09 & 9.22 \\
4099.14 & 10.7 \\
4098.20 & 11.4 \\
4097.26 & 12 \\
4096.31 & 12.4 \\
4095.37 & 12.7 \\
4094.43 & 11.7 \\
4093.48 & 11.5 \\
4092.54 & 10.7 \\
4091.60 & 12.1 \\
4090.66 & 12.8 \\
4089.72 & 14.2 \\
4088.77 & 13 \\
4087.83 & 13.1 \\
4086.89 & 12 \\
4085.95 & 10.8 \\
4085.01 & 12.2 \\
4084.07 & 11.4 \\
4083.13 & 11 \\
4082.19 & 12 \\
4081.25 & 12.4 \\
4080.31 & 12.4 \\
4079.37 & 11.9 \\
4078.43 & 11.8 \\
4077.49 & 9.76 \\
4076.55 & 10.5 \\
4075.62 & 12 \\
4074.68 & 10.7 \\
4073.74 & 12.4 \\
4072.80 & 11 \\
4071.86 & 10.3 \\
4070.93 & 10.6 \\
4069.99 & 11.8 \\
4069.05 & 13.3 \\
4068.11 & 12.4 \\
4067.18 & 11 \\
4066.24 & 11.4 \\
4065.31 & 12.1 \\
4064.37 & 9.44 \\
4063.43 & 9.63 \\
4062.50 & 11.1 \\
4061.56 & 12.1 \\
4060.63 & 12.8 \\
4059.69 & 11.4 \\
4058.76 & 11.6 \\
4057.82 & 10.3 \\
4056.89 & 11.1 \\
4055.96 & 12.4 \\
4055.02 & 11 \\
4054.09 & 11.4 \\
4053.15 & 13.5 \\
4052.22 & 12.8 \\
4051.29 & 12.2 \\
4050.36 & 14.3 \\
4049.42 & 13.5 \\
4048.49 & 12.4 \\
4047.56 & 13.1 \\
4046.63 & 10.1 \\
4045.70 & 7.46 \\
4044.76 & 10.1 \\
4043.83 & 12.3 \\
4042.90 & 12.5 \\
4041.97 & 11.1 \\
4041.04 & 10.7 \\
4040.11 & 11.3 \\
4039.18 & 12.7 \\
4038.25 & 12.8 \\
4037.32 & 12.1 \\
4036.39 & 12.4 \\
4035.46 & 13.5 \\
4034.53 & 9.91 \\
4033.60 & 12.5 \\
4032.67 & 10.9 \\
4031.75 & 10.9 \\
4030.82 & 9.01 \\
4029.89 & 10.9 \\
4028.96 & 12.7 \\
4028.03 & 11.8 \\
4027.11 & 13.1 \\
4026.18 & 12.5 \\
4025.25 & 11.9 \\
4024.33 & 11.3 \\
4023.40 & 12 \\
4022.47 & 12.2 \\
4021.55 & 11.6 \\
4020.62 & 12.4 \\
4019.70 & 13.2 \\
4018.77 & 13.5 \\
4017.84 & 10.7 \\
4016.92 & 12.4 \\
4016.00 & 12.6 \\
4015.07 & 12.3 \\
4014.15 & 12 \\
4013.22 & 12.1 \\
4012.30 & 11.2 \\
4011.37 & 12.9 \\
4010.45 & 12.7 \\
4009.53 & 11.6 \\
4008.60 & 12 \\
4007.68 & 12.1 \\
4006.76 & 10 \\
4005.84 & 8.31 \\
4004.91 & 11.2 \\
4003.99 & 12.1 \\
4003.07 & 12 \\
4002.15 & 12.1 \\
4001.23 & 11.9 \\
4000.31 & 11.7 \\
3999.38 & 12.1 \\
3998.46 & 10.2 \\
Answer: 2.1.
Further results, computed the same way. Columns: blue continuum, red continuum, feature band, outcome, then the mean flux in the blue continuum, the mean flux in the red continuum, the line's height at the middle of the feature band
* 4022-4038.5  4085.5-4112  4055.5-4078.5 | 0.5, 11.8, 11.4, 11.6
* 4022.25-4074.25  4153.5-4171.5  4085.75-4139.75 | 1.1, 11.7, 12.5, 12.1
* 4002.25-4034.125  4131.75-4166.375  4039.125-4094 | 2.1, 11.8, 12.7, 12.1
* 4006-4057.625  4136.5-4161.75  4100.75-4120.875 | 1.4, 11.9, 12.7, 12.4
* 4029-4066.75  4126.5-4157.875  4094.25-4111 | 1.7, 11.6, 12.5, 12.1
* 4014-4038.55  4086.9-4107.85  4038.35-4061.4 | -0.1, 12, 11.2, 11.7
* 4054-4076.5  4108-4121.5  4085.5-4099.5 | -0.1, 11.4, 12.6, 12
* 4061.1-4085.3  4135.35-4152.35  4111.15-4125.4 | -0.3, 11.4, 12.8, 12.3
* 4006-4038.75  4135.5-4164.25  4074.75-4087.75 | 0.7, 11.9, 12.7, 12.3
